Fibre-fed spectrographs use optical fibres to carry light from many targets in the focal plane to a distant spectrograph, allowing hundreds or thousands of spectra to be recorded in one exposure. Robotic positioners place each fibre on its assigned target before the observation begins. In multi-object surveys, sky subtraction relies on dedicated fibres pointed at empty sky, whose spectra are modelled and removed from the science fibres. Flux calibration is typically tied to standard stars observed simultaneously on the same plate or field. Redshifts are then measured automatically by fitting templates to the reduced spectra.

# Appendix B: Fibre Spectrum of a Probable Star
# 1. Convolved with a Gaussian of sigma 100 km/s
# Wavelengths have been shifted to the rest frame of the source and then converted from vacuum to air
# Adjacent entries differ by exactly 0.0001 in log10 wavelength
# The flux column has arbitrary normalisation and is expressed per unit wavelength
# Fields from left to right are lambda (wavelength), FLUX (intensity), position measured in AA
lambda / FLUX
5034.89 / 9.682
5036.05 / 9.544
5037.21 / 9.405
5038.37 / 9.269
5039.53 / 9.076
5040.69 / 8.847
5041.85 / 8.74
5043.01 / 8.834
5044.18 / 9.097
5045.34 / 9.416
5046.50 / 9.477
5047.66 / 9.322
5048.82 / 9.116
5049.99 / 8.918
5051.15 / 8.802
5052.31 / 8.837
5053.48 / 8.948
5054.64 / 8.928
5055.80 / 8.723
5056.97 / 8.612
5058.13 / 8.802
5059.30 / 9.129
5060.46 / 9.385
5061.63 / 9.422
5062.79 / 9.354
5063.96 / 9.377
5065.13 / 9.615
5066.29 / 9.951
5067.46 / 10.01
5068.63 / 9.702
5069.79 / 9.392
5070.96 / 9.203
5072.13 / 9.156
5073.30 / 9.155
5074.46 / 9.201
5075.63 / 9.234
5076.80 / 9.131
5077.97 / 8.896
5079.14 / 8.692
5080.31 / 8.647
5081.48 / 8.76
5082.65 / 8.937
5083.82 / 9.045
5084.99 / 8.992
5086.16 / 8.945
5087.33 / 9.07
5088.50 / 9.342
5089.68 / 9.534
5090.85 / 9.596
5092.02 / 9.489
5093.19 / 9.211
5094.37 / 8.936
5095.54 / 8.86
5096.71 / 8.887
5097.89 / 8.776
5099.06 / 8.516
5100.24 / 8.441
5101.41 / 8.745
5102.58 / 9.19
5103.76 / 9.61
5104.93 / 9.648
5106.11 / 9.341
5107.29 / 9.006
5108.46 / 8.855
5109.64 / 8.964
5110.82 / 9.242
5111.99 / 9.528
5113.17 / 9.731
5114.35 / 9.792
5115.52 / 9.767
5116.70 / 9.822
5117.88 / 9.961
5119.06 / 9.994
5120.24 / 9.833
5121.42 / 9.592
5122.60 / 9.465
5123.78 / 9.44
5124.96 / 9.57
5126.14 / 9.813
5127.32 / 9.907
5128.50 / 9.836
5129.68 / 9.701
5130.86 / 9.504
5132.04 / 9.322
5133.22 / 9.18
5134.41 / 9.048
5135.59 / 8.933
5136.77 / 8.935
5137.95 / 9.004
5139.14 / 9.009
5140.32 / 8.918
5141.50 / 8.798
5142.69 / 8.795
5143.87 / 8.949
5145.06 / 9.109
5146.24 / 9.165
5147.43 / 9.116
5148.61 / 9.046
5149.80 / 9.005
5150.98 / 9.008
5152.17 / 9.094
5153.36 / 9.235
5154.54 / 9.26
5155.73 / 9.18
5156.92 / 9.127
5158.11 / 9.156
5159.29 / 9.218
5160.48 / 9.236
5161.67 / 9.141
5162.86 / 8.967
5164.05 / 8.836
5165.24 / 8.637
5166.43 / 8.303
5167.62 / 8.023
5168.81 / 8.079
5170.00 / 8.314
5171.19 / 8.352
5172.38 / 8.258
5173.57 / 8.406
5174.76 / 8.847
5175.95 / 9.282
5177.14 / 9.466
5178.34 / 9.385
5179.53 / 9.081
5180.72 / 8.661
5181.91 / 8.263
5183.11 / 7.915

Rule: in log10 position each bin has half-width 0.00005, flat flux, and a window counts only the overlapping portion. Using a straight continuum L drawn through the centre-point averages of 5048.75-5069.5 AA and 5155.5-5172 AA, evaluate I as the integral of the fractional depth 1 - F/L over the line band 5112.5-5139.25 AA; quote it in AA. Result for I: -1.9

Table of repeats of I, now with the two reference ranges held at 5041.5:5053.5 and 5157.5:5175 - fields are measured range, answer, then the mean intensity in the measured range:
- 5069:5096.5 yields -0.54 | 9.11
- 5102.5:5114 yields -0.63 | 9.32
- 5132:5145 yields -0.35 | 8.98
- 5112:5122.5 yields -1.15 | 9.77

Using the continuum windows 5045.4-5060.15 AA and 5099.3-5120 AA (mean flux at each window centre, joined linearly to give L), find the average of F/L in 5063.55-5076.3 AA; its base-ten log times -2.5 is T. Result -0.04 mag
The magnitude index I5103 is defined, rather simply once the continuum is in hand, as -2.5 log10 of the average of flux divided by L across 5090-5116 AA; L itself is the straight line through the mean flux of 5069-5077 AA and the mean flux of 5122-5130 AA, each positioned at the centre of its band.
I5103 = 0.03 mag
